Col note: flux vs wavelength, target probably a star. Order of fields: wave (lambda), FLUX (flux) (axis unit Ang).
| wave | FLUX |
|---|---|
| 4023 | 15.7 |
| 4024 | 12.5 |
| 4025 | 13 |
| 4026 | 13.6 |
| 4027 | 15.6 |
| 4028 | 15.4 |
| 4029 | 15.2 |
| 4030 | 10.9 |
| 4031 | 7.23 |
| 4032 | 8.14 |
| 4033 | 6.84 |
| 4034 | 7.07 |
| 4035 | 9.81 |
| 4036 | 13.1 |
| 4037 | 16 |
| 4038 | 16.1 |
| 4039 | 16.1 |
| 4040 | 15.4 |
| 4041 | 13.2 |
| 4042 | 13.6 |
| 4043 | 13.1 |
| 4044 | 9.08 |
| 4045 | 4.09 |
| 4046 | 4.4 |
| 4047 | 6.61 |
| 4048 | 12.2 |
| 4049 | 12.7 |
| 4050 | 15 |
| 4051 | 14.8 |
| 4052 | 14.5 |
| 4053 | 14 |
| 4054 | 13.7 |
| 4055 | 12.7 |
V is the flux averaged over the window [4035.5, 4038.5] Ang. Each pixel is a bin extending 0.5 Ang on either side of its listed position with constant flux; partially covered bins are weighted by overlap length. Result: 15.1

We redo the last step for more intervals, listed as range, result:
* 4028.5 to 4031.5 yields 11.1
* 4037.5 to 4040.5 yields 15.9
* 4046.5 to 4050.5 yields 11.6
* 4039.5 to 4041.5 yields 14.3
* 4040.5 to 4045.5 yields 10.6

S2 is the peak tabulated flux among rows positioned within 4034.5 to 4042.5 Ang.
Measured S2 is 16.1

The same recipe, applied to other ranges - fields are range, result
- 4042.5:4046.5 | 13.1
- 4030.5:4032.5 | 8.14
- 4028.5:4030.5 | 15.2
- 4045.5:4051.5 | 15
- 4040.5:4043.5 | 13.6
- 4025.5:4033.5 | 15.6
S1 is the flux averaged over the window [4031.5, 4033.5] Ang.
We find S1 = 7.49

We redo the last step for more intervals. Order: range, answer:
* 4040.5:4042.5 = 13.4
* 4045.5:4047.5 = 5.51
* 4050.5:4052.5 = 14.7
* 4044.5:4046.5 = 4.25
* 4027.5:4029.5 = 15.3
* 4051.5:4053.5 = 14.2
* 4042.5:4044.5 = 11.1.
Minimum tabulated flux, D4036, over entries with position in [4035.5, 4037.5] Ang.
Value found 13.1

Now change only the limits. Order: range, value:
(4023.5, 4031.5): 7.23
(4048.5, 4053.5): 12.7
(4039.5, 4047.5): 4.09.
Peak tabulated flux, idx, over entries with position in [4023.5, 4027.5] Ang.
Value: 15.6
